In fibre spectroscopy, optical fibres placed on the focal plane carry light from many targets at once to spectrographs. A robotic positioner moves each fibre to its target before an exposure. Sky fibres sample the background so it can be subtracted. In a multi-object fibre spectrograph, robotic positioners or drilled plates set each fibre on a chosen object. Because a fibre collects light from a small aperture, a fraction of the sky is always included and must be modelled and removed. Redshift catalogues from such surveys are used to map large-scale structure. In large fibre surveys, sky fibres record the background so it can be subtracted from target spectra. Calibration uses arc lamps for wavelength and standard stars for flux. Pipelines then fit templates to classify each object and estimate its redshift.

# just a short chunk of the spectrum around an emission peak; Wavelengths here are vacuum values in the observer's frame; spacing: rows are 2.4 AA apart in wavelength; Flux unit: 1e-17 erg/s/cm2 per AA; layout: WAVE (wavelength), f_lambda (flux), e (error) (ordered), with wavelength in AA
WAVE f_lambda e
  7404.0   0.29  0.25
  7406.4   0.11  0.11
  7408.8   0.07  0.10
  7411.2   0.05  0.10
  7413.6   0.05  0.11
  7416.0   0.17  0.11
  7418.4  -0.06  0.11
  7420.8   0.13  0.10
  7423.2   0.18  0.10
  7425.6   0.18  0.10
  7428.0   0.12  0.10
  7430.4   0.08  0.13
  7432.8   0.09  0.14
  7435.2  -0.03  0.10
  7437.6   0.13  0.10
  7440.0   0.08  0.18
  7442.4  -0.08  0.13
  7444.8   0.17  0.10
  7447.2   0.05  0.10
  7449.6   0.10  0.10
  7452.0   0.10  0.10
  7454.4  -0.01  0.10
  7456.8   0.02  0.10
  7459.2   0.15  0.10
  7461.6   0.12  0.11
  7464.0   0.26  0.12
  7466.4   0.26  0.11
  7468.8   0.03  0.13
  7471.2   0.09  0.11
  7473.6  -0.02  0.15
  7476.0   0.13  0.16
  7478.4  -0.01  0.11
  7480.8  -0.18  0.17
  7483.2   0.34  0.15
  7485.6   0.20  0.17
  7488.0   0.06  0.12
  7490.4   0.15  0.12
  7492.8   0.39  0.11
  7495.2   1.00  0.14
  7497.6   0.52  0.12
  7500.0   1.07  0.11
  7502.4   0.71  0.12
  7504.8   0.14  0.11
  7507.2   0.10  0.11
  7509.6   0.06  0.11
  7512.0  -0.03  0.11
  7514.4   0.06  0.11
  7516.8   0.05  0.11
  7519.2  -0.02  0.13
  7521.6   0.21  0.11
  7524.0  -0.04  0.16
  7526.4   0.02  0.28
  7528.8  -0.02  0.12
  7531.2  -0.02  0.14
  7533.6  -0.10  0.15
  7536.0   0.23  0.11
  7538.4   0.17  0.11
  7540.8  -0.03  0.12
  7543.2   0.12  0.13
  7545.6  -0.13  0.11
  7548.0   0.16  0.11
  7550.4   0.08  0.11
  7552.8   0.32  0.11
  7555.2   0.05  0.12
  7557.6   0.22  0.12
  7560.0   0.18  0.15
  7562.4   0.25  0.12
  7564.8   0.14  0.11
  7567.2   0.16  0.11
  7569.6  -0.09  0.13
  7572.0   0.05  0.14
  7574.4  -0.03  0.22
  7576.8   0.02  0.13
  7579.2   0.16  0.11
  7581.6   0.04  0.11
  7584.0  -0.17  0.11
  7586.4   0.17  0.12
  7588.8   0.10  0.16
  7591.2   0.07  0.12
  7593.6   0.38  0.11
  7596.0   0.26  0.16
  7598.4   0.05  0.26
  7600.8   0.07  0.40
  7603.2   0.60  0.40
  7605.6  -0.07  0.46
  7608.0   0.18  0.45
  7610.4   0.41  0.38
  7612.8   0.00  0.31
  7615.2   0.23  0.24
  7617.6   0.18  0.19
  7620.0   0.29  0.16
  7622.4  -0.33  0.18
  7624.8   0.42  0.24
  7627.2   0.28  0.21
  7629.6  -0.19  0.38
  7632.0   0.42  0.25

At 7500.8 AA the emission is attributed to [O II]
